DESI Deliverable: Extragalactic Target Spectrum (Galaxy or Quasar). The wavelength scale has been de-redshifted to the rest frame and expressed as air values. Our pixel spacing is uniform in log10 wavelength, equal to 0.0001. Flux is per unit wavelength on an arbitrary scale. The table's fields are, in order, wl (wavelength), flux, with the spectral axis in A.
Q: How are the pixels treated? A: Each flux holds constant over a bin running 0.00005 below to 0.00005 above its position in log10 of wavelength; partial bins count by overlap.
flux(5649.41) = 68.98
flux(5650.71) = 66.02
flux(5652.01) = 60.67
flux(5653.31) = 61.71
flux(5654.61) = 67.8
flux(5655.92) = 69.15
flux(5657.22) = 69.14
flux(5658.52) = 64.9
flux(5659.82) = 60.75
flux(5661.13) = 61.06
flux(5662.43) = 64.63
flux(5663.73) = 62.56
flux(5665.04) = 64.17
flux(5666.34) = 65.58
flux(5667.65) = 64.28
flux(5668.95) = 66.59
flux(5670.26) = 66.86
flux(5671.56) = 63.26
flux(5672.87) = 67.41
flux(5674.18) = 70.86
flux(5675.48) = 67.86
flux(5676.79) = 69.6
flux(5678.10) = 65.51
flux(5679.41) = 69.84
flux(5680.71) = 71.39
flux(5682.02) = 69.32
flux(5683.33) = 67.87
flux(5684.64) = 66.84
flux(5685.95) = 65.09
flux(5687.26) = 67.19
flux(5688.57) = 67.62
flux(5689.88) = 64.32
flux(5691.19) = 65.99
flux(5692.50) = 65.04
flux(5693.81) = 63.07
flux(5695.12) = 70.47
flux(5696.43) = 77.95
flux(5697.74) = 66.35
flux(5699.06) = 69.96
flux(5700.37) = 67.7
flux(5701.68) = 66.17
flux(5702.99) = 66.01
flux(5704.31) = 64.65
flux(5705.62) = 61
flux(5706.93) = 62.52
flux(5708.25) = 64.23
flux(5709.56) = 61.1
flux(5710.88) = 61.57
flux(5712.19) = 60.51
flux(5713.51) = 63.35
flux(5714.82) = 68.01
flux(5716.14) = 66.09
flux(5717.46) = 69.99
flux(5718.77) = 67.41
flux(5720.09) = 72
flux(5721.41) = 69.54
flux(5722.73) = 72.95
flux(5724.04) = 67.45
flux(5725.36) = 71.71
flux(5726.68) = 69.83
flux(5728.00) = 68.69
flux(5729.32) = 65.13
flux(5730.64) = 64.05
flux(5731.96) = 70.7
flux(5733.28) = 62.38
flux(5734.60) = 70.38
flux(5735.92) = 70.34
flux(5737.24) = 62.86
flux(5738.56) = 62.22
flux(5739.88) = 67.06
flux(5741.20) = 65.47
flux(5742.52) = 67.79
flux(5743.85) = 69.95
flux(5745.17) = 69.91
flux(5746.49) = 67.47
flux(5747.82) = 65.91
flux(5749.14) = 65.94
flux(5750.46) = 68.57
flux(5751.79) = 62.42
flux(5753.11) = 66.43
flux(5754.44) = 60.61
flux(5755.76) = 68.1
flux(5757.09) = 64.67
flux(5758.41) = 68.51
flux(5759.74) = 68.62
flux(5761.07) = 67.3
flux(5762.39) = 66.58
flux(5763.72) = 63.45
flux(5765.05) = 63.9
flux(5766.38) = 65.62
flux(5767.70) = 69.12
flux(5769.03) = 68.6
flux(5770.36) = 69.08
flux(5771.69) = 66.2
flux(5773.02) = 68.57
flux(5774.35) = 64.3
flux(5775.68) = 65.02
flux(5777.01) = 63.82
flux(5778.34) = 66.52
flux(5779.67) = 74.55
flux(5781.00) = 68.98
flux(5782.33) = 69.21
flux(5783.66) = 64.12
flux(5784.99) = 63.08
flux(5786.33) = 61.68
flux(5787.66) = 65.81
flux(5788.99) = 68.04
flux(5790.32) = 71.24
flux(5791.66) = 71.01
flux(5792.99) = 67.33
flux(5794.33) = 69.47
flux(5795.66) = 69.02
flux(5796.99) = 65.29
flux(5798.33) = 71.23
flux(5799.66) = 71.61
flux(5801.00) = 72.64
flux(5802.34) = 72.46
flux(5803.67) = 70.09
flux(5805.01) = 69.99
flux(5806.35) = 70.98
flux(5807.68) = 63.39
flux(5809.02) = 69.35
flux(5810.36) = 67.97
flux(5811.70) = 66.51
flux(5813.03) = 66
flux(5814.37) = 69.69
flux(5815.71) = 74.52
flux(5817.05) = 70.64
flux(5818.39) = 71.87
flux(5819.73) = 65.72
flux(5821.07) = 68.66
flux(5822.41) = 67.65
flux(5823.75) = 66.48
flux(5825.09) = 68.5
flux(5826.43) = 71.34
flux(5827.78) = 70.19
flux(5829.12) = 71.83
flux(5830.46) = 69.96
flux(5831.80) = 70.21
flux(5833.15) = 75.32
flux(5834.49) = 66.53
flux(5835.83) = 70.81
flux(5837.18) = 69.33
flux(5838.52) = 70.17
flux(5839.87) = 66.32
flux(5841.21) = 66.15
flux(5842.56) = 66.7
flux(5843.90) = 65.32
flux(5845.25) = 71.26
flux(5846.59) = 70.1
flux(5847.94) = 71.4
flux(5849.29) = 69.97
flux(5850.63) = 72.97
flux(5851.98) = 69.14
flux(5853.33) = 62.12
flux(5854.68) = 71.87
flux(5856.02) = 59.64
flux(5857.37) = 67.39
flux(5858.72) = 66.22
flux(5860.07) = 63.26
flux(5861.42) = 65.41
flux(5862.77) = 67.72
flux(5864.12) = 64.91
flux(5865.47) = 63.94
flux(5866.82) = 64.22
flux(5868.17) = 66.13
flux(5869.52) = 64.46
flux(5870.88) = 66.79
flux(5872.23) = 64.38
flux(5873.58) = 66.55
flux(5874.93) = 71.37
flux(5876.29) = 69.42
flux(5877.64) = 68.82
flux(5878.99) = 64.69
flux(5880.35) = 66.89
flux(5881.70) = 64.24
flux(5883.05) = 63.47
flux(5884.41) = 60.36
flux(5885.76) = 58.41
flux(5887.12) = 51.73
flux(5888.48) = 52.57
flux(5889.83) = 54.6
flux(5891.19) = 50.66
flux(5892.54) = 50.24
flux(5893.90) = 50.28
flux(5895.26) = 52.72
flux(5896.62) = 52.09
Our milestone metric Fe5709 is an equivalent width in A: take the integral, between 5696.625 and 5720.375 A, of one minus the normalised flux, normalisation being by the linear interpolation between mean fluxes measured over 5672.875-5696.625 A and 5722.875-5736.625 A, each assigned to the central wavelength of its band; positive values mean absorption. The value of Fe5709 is 0.86 A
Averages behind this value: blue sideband 67.9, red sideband 68.2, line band 65.6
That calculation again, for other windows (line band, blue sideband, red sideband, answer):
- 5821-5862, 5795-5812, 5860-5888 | -1.0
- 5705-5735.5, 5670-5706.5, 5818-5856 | 0.5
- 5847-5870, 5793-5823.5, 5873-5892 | -0.9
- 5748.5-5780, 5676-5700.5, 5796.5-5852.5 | 1.1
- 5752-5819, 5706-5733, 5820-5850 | 0.3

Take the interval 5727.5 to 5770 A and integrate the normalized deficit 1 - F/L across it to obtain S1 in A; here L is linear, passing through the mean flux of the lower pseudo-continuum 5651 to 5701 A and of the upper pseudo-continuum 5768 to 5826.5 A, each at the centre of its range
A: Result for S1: 0.7 A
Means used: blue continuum 66.6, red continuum 68.3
